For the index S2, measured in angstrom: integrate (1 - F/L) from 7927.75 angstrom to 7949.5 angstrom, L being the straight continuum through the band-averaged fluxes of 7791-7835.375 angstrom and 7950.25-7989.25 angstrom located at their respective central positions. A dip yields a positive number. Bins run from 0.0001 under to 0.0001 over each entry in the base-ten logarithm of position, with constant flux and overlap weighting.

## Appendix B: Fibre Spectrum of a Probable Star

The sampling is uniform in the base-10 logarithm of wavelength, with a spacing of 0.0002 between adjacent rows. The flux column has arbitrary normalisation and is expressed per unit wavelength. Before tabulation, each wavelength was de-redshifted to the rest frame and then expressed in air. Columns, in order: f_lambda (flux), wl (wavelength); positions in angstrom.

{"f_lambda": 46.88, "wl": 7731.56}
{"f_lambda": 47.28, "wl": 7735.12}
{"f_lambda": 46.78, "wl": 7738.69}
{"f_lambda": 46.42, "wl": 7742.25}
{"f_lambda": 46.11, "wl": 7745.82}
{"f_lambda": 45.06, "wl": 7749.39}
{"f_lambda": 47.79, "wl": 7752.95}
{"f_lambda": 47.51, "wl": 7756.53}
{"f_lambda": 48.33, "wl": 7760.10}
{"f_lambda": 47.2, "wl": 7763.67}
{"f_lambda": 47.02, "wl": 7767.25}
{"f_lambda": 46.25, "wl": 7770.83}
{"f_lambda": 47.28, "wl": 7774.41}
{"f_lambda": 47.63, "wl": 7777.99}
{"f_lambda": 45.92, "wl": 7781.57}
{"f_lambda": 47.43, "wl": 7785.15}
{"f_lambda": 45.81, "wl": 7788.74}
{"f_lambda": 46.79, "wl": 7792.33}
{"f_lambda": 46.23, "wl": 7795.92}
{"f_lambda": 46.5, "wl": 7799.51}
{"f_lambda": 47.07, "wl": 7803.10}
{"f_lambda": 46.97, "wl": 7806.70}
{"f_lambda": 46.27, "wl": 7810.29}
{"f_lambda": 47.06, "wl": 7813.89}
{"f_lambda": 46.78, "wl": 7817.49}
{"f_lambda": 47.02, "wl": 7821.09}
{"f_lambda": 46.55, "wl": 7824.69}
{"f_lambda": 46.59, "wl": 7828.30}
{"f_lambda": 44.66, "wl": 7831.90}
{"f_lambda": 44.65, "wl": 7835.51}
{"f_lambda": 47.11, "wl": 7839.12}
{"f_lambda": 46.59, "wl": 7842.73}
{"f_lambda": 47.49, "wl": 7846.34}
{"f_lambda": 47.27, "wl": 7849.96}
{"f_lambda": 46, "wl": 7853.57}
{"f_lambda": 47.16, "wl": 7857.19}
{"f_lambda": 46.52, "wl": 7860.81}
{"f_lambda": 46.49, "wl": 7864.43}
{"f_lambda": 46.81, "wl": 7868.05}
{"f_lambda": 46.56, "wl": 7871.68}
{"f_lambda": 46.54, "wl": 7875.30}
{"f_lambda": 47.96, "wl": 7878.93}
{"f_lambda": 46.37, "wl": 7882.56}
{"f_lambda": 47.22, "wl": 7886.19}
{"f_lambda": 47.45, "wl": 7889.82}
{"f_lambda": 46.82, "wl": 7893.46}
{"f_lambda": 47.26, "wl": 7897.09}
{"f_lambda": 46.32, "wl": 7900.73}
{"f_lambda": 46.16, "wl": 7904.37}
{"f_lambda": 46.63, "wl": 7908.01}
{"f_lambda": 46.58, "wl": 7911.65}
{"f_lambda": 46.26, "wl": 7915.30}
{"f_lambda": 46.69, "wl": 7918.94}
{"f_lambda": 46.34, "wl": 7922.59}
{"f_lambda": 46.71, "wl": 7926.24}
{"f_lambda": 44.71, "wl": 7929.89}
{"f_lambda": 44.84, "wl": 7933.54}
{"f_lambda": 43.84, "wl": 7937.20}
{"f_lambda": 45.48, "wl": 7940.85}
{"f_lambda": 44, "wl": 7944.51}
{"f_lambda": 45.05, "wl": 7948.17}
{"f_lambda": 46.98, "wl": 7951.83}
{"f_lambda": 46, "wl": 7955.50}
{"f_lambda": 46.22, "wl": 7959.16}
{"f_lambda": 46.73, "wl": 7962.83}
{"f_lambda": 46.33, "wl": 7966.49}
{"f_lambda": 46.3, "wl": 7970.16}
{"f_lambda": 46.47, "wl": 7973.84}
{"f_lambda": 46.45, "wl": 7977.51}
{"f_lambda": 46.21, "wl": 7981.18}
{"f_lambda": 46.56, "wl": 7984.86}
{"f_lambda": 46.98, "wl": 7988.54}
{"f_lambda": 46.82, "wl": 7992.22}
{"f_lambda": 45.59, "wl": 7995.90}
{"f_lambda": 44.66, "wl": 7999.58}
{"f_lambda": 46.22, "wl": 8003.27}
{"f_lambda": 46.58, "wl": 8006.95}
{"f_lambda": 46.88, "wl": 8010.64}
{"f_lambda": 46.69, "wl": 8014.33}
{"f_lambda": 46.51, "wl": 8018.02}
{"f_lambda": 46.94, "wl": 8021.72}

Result 0.83 angstrom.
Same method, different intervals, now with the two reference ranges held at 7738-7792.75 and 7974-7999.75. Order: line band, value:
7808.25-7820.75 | 0.0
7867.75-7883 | -0.1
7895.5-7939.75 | 0.4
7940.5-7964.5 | 0.3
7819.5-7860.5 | 0.2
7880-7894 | -0.1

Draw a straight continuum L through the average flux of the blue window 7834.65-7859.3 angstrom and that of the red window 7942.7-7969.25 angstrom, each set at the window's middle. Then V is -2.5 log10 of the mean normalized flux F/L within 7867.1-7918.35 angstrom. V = -0.01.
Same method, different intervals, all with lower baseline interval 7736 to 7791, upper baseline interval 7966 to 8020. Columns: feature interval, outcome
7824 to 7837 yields 0.03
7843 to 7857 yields -0.01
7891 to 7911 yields 0.00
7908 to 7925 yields 0.00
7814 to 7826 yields 0.00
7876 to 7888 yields -0.01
